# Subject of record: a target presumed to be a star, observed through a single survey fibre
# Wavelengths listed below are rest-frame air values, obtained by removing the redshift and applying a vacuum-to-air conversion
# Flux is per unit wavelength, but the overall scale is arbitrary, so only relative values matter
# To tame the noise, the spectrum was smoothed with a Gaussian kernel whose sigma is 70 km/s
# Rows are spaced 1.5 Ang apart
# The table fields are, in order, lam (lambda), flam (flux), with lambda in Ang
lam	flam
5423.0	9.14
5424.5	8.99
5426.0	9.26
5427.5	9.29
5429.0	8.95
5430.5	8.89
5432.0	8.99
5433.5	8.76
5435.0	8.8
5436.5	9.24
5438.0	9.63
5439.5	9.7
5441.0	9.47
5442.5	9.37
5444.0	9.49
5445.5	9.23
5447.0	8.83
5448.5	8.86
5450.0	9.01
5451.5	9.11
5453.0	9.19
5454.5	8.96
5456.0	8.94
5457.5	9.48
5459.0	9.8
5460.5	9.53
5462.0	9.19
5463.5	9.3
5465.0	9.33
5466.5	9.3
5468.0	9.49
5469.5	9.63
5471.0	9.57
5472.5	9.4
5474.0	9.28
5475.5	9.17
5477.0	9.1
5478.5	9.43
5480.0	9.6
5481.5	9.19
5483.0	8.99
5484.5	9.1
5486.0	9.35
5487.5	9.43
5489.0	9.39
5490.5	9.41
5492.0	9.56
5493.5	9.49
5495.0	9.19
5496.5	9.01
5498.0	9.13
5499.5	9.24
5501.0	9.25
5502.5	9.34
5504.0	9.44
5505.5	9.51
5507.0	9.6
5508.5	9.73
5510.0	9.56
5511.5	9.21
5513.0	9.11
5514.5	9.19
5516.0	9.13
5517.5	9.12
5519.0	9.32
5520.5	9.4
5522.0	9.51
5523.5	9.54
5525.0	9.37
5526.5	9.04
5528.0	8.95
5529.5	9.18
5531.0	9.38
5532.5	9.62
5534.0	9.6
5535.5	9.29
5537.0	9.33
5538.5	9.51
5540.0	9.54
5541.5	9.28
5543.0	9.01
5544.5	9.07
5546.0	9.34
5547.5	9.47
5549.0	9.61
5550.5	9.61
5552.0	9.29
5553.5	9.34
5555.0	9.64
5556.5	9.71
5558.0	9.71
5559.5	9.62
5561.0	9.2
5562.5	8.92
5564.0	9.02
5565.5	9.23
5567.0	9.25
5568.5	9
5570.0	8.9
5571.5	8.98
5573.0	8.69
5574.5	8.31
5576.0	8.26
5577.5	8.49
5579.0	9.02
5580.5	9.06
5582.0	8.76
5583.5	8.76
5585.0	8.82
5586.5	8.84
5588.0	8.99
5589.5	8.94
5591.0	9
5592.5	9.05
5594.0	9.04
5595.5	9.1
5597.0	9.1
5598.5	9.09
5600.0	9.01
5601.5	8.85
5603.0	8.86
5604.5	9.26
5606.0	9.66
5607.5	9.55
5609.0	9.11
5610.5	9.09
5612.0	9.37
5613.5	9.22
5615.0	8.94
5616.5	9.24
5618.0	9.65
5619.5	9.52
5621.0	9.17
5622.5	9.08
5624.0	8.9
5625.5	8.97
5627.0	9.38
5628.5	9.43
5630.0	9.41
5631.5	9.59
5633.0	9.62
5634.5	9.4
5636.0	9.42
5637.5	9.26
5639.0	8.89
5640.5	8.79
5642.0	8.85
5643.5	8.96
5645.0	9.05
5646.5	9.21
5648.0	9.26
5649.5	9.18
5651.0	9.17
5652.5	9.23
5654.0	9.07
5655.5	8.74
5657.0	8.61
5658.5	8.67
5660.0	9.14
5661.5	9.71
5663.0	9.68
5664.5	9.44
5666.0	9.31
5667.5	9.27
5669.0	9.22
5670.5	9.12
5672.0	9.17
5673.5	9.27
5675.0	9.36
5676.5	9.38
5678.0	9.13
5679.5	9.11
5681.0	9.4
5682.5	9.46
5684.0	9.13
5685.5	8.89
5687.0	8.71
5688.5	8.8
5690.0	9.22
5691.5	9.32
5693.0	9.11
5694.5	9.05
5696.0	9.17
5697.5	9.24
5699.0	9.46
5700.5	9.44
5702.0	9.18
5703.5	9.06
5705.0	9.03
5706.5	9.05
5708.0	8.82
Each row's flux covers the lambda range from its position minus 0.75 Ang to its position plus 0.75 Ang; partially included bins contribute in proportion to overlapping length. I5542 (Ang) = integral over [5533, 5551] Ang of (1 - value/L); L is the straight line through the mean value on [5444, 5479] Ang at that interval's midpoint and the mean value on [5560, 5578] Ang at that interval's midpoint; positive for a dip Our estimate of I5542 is -0.8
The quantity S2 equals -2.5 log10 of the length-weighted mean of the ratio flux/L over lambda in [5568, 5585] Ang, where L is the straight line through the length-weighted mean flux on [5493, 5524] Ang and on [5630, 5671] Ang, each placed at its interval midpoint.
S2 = 0.06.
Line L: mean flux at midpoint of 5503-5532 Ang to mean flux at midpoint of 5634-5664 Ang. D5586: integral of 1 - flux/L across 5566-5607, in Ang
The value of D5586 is 1.3 Ang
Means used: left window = 9.33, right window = 9.11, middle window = 8.93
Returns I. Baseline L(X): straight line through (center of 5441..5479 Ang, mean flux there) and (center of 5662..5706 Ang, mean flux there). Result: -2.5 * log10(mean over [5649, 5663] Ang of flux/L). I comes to 0.016 mag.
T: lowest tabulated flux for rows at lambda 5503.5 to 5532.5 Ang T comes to 8.95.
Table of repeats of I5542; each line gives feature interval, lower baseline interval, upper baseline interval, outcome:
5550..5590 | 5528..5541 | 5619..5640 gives 1.3 Ang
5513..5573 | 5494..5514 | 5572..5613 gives -0.9 Ang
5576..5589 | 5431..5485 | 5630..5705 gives 0.6 Ang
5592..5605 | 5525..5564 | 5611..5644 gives 0.3 Ang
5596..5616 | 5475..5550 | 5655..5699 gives 0.2 Ang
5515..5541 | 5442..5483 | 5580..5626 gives -0.4 Ang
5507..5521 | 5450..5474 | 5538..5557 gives 0.1 Ang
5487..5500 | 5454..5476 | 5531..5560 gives 0.1 Ang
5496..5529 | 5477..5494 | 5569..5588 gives -0.5 Ang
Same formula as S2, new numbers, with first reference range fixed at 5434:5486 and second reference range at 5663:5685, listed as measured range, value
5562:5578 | 0.05 mag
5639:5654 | 0.03 mag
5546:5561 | -0.03 mag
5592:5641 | 0.01 mag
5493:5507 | 0.00 mag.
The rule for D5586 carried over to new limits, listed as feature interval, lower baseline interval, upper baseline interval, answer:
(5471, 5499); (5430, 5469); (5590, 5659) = -0.2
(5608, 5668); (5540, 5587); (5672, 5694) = -0.4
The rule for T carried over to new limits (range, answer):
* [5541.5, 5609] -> 8.26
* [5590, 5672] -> 8.61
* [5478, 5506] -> 8.99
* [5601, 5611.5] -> 8.85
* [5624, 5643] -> 8.79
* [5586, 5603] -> 8.84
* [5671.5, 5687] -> 8.71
